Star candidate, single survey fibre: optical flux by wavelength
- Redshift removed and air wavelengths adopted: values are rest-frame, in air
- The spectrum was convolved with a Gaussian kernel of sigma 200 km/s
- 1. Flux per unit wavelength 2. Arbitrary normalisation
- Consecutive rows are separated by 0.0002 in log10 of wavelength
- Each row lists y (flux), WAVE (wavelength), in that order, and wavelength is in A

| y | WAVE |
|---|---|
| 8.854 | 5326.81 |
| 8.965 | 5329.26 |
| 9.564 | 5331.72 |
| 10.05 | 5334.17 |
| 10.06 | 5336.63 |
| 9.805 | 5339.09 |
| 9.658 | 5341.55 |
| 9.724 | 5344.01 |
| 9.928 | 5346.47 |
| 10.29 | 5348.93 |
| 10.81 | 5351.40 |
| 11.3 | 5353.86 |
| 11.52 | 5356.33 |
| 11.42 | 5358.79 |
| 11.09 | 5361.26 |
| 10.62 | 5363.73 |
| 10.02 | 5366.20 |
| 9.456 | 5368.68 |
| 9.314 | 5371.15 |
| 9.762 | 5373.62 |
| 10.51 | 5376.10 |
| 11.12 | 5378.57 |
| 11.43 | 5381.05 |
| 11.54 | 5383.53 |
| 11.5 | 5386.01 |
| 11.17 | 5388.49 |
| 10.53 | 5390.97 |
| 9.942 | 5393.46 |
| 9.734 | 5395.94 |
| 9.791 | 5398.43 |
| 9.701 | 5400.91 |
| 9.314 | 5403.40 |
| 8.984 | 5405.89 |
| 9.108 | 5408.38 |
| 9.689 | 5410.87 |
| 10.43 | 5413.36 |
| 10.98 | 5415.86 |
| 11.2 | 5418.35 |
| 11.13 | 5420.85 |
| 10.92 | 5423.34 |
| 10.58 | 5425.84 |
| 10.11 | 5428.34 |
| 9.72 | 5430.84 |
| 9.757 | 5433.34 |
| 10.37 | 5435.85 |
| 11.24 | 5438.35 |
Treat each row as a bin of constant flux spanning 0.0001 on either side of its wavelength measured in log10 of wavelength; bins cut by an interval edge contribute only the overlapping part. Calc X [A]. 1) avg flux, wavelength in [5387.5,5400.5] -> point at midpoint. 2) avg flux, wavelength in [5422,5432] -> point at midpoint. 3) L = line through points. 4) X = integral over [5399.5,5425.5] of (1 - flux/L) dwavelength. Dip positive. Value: 0.3 A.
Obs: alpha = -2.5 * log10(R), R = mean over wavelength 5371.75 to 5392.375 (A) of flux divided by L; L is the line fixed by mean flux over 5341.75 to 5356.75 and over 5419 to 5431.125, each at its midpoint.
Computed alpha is -0.04 mag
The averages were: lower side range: 10.5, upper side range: 10.6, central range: 10.9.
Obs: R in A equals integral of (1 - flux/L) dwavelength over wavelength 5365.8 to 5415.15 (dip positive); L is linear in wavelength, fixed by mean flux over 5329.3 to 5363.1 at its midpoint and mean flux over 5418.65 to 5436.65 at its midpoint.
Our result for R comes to 1.1 A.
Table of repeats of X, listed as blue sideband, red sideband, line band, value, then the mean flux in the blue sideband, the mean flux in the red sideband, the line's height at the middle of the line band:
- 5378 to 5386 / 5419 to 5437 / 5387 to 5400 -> 1.06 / 11.4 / 10.4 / 11.1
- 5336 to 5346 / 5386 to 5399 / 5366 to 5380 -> 0.15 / 9.81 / 10.4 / 10.2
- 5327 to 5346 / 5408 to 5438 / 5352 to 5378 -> -1.65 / 9.65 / 10.4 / 9.9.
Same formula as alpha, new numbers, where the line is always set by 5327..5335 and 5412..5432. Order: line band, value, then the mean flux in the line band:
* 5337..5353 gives -0.05 mag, 10.1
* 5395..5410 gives 0.10 mag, 9.44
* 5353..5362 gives -0.16 mag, 11.3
